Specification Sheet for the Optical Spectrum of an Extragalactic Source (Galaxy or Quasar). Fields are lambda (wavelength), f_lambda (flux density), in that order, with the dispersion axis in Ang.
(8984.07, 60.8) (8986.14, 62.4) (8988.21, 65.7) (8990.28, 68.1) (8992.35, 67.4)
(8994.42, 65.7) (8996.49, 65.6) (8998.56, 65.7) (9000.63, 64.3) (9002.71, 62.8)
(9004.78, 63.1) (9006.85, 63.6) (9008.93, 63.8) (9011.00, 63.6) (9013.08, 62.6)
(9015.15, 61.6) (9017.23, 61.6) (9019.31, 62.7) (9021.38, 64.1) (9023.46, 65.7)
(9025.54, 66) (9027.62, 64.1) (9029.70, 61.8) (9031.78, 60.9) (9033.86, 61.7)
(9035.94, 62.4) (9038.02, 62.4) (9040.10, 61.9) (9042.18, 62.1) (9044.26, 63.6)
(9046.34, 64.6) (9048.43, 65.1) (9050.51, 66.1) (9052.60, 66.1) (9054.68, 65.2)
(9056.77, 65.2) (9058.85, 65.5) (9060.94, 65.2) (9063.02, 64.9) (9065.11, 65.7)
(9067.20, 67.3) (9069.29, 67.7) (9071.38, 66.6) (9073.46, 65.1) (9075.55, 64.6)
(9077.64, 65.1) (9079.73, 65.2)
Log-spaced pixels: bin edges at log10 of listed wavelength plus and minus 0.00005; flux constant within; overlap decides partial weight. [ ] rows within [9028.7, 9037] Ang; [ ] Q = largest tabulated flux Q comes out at 62.4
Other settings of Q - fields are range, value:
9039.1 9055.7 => 66.1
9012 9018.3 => 62.6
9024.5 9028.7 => 66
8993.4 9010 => 65.7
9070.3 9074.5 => 66.6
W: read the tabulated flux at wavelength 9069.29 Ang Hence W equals 67.7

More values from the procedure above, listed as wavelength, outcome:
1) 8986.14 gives 62.4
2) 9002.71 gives 62.8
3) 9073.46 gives 65.1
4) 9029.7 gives 61.8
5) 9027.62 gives 64.1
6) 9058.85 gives 65.5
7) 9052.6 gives 66.1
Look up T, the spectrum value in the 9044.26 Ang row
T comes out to 63.6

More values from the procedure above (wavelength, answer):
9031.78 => 60.9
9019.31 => 62.7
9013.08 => 62.6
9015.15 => 61.6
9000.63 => 64.3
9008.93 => 63.8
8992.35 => 67.4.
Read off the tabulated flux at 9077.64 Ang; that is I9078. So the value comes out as 65.1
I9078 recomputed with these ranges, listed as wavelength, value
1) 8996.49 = 65.6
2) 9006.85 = 63.6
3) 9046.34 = 64.6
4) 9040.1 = 61.9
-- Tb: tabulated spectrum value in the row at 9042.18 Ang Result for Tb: 62.1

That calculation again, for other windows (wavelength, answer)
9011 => 63.6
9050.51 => 66.1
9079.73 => 65.2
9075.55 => 64.6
